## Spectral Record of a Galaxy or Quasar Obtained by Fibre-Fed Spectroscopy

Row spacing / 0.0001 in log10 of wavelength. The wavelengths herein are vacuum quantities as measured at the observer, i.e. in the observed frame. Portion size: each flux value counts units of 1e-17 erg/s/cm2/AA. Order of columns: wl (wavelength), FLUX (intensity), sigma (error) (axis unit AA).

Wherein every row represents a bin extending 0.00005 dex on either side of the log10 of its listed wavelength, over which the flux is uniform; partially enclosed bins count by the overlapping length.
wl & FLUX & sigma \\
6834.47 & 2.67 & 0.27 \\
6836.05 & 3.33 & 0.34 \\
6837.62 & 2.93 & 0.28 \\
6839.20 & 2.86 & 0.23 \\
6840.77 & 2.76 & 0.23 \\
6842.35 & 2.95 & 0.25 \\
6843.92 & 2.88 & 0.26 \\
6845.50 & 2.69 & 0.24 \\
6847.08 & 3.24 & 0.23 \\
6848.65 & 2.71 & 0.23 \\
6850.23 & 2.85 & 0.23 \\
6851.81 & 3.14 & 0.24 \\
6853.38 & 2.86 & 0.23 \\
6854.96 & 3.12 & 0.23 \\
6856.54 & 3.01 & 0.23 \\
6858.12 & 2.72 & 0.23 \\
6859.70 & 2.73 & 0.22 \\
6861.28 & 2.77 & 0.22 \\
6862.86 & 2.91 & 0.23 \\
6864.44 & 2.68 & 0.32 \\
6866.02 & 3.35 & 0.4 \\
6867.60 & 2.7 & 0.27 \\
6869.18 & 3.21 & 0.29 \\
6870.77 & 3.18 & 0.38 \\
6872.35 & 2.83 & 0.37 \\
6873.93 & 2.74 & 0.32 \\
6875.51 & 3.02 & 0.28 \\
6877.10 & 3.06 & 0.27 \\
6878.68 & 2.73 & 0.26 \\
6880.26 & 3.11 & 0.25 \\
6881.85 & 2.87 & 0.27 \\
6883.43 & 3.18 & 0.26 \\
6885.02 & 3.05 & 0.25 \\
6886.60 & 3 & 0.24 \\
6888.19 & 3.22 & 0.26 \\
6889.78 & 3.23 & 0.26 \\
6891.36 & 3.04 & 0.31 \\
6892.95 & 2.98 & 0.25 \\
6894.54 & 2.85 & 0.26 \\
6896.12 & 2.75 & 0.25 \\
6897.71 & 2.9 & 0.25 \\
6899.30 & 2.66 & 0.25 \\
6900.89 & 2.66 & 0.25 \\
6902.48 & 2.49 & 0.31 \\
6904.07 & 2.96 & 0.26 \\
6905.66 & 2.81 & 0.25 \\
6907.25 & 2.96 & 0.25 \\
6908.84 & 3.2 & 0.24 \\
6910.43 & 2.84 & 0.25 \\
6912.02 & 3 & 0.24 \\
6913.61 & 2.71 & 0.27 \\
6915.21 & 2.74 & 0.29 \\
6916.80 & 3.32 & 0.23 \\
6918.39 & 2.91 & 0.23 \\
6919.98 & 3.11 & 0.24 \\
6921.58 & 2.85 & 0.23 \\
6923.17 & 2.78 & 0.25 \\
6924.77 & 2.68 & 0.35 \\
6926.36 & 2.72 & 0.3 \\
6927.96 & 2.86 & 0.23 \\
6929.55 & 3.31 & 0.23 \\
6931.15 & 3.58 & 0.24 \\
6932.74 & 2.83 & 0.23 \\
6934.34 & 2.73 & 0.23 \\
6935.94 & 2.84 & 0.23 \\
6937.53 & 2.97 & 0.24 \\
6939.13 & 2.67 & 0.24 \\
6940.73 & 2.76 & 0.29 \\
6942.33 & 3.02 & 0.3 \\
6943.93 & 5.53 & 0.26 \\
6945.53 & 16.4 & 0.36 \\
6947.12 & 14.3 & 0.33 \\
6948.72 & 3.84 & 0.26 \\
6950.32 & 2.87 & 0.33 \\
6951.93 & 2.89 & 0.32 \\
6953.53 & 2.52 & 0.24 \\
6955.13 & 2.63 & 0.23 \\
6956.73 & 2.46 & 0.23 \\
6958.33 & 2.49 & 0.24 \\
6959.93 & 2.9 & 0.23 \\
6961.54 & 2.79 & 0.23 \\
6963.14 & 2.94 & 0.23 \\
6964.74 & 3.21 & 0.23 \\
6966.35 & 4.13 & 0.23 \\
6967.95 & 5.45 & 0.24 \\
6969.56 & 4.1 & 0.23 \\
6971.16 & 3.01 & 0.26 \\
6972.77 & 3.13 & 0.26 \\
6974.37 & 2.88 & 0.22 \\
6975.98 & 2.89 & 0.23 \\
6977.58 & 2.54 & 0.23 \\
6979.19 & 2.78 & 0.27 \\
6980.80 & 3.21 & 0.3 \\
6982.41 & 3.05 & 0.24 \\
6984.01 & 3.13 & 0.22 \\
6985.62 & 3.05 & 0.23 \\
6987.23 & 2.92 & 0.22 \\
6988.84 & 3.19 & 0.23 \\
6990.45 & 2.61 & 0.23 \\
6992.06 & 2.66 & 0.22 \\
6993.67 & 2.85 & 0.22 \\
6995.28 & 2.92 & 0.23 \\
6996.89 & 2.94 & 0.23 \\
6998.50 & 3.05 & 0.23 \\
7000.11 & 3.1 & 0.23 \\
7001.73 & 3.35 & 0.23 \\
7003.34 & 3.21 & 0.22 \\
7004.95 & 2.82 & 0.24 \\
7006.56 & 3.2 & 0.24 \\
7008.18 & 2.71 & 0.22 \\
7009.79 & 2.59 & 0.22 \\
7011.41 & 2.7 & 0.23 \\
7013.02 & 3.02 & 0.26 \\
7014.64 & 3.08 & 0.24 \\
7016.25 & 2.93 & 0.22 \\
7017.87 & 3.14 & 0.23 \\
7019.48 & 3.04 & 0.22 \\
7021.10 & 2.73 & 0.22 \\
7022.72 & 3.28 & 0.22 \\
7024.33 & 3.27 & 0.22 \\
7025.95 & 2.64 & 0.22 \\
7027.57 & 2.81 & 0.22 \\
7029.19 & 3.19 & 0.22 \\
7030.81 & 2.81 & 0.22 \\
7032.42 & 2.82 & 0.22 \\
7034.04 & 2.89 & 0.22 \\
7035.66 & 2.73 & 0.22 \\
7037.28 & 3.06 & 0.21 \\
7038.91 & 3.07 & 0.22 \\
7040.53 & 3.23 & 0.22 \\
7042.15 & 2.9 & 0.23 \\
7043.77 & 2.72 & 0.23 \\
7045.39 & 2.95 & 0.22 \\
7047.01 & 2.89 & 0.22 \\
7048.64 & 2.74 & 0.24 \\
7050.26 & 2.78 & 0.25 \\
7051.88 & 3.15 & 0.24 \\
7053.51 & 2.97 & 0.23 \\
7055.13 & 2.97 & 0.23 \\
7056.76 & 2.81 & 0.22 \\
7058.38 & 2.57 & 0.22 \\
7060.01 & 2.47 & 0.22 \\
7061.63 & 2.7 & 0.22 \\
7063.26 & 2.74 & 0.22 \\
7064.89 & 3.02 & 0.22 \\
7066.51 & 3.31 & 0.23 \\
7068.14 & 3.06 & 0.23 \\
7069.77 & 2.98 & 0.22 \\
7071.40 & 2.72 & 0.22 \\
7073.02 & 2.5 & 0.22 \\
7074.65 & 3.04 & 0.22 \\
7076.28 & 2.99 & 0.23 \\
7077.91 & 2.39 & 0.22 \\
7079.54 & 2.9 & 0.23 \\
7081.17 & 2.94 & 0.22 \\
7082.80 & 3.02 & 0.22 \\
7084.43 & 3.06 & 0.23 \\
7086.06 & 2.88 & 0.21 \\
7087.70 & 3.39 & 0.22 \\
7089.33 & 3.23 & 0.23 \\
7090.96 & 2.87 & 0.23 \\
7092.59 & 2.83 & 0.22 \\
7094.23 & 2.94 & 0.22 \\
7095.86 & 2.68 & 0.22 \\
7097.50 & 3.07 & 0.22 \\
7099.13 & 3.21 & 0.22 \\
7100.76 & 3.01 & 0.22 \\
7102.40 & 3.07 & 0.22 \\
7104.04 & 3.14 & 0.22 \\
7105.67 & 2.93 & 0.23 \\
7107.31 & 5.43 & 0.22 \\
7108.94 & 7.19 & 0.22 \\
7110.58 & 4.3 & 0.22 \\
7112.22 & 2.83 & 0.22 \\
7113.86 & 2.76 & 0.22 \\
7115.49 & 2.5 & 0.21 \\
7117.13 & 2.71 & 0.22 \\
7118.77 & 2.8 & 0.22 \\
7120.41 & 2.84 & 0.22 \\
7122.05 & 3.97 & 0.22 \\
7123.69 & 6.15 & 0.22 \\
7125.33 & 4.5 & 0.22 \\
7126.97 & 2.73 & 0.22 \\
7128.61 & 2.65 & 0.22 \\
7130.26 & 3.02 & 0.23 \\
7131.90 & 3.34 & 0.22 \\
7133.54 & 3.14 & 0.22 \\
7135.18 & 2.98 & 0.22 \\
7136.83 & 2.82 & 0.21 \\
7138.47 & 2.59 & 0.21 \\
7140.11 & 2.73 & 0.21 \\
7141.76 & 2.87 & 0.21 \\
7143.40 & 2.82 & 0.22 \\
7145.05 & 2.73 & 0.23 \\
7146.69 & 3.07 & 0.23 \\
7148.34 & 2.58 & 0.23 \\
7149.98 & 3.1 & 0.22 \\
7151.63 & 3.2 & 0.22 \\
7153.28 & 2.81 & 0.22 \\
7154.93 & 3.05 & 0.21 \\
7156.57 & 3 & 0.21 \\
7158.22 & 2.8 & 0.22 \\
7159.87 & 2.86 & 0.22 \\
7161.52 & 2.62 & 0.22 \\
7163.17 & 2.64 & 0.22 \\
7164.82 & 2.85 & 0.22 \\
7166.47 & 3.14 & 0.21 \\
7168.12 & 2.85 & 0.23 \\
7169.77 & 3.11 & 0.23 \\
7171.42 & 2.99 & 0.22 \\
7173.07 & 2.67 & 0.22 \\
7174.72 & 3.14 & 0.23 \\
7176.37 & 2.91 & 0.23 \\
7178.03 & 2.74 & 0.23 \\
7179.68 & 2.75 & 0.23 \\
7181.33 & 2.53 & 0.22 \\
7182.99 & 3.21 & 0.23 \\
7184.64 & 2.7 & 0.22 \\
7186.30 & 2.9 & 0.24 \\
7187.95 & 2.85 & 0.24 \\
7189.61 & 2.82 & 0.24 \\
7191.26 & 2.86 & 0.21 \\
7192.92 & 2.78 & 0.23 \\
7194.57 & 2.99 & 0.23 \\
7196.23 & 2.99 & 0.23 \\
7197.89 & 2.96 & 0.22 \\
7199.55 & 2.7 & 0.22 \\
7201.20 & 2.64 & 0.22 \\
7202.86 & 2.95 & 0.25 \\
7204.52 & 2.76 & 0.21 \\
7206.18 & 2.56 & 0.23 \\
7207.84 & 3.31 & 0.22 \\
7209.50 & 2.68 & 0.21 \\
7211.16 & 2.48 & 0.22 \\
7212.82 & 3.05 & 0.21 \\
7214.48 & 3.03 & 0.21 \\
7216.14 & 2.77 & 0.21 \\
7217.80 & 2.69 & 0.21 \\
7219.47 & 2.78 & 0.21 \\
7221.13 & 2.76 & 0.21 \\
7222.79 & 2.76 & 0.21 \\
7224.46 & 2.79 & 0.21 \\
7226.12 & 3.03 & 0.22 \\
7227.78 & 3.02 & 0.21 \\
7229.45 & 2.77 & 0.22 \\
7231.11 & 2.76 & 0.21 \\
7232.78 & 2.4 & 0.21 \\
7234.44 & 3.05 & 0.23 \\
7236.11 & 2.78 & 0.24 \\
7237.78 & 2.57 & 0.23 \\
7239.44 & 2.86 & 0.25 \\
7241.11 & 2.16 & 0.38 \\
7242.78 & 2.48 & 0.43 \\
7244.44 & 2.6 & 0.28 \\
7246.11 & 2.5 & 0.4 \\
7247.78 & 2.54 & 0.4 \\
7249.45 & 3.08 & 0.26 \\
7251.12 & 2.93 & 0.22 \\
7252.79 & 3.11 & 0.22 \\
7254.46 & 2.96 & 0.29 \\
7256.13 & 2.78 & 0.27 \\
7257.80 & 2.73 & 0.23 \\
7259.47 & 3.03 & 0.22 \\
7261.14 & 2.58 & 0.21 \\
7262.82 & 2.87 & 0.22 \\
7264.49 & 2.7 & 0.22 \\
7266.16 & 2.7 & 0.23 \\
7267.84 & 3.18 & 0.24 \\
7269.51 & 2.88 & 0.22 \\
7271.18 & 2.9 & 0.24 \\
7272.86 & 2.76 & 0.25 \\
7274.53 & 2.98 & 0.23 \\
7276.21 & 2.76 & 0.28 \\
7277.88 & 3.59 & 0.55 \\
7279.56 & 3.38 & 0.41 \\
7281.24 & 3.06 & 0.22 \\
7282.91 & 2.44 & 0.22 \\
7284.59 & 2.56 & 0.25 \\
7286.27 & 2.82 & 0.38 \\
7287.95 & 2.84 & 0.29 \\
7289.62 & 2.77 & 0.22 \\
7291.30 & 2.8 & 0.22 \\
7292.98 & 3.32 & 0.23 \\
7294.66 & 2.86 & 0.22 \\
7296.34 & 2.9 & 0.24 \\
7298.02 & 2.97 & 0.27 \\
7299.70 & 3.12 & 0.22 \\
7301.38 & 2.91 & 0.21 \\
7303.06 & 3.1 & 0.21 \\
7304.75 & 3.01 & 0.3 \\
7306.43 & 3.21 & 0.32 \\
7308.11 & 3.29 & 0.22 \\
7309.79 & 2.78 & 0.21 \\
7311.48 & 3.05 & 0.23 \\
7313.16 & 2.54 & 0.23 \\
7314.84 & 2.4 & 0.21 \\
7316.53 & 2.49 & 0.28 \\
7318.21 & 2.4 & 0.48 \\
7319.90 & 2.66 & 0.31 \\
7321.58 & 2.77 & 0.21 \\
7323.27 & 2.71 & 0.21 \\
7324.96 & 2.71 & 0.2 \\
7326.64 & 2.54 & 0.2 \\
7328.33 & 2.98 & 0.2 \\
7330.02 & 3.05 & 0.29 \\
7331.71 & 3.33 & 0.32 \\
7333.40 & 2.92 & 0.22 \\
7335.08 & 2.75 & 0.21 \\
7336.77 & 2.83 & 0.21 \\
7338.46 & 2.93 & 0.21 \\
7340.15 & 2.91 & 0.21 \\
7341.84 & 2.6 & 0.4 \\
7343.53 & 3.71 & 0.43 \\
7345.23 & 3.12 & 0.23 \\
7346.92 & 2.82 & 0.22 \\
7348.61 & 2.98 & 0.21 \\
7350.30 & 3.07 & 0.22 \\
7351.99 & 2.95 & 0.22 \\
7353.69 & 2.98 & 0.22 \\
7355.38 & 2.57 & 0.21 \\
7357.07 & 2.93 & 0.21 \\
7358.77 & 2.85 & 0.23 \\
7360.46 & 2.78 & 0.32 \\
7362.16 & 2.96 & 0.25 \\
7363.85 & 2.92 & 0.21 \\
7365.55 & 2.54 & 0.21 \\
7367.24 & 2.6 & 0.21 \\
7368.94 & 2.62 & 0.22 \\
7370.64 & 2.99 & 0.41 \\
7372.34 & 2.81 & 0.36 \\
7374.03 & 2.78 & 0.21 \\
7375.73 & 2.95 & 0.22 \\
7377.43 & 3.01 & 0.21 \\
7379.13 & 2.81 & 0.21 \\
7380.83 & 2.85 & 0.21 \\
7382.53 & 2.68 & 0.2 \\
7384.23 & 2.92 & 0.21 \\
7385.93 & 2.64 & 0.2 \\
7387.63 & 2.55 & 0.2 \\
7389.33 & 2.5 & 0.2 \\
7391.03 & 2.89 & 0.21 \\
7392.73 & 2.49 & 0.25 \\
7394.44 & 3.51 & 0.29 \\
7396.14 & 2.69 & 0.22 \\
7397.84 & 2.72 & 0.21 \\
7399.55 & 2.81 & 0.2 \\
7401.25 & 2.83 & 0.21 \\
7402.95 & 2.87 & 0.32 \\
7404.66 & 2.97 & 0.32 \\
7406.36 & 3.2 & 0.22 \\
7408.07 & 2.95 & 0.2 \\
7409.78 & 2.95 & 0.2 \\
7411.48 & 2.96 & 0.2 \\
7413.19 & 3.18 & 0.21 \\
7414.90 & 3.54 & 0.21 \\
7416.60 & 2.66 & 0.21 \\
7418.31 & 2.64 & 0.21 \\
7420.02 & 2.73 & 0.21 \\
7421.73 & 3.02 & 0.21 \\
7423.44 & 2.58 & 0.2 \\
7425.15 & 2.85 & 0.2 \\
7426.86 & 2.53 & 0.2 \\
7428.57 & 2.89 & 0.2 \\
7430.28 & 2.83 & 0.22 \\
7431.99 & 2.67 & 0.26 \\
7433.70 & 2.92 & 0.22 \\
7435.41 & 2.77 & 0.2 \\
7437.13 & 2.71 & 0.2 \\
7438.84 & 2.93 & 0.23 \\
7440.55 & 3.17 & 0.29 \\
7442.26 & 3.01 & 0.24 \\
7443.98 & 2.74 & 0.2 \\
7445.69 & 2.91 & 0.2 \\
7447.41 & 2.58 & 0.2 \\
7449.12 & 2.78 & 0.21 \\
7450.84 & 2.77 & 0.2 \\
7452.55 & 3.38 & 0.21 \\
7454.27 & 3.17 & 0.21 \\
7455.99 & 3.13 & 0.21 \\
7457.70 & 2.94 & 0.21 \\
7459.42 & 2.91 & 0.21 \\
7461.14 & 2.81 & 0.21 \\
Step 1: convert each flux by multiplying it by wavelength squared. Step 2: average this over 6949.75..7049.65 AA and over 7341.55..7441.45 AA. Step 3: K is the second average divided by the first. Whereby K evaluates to 1.07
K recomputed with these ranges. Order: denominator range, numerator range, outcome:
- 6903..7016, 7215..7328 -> 0.91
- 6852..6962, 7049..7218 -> 0.97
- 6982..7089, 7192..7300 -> 1.03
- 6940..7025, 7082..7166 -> 0.93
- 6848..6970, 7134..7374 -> 0.94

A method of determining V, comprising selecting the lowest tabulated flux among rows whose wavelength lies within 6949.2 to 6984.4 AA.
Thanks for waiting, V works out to 2.46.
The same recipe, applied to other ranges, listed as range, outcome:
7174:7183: 2.53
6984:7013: 2.59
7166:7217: 2.48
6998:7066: 2.47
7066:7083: 2.39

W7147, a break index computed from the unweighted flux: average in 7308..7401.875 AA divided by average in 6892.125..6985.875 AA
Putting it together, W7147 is 0.82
